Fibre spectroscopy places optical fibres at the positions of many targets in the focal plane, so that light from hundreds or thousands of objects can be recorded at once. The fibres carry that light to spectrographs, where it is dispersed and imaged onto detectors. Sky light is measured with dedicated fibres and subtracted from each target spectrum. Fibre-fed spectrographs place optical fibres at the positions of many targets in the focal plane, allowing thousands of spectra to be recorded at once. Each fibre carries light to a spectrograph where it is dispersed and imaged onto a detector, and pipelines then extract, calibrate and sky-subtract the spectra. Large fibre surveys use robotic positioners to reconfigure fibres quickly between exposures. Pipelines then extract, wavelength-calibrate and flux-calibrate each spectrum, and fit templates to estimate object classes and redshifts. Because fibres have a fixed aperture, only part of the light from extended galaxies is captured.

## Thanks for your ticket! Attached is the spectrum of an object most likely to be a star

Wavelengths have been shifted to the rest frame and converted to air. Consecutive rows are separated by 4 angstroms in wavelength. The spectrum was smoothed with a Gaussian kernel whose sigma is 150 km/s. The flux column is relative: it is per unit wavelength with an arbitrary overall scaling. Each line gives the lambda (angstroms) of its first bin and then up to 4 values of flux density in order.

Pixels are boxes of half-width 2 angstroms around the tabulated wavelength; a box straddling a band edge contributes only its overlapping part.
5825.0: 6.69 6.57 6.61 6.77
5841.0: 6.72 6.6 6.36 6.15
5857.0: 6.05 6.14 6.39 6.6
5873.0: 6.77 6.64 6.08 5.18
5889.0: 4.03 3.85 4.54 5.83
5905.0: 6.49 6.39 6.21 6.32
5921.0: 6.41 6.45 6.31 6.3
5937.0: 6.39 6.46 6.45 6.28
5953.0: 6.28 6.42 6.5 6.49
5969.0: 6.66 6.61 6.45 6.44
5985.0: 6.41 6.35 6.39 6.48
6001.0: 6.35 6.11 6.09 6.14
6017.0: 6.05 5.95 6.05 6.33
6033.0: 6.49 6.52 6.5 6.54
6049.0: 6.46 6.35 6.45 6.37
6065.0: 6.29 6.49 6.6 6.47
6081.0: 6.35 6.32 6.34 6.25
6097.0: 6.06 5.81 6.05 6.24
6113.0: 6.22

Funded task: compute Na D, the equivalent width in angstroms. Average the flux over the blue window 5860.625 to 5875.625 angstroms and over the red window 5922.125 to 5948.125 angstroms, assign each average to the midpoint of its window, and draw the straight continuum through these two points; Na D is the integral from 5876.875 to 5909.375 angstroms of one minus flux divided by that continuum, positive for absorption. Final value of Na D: 5.7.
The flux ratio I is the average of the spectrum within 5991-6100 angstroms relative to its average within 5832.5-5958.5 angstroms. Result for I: 1.03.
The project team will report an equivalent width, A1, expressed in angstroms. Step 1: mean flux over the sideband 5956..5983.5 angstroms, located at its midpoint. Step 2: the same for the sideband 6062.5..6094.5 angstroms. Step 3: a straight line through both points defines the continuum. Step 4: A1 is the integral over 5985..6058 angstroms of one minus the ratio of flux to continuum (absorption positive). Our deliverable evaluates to 1.6 angstroms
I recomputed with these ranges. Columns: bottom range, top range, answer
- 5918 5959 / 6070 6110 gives 0.98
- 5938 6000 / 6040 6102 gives 0.99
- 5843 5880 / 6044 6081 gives 1.01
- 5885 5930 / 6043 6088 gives 1.13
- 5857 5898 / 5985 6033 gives 1.10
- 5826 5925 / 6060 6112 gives 1.03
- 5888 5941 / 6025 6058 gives 1.10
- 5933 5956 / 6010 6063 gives 0.99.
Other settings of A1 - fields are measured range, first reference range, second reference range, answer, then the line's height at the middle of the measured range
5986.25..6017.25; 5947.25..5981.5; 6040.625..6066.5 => 0.9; 6.44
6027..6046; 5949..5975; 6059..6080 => -0.1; 6.45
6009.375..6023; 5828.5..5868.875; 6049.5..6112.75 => 0.6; 6.34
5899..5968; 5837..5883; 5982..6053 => 0.2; 6.37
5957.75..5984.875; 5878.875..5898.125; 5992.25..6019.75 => -3.4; 5.78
